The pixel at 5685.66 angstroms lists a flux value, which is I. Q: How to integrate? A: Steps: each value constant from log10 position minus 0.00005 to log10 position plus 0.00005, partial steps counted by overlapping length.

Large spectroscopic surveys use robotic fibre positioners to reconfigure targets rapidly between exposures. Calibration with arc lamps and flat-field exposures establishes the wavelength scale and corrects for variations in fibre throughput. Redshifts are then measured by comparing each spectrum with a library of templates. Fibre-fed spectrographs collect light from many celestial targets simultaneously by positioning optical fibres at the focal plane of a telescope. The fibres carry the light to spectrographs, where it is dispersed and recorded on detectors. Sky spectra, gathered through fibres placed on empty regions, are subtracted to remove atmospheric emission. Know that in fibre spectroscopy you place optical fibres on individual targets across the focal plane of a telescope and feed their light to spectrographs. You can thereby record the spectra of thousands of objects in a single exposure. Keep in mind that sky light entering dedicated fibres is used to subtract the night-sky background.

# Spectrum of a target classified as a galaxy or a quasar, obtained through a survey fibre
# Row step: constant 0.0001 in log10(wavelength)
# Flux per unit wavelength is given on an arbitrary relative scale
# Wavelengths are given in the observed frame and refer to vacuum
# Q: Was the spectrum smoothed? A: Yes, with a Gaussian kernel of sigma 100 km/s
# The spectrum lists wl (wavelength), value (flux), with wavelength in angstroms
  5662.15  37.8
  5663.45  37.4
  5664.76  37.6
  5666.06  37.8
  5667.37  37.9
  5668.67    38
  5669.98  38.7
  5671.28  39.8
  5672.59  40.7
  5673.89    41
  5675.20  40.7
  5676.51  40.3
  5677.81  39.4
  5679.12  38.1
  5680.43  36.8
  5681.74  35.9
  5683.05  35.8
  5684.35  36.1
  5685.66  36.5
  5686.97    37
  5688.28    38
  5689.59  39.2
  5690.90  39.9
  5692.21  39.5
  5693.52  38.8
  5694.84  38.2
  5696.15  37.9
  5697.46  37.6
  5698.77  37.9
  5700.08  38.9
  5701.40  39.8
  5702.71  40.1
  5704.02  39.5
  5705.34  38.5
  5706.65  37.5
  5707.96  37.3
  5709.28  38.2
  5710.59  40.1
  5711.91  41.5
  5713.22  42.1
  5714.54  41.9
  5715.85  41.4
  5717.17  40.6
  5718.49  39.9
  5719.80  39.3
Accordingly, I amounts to 36.5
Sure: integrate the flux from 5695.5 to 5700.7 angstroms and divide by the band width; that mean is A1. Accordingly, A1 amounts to 38.1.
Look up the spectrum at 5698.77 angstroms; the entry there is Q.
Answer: 37.9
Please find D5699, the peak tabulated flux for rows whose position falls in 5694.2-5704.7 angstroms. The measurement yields 40.1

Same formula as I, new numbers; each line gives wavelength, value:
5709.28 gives 38.2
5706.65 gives 37.5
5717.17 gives 40.6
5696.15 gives 37.9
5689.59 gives 39.2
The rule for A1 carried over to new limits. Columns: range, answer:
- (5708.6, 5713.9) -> 40.4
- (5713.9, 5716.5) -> 41.7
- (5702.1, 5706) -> 39.4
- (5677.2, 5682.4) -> 37.5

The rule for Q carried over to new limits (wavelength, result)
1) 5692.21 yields 39.5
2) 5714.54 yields 41.9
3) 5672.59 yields 40.7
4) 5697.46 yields 37.6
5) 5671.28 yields 39.8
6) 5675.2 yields 40.7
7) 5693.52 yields 38.8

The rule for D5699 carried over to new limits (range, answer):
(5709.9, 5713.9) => 42.1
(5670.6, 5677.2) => 41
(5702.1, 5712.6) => 41.5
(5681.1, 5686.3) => 36.5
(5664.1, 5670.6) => 38.7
